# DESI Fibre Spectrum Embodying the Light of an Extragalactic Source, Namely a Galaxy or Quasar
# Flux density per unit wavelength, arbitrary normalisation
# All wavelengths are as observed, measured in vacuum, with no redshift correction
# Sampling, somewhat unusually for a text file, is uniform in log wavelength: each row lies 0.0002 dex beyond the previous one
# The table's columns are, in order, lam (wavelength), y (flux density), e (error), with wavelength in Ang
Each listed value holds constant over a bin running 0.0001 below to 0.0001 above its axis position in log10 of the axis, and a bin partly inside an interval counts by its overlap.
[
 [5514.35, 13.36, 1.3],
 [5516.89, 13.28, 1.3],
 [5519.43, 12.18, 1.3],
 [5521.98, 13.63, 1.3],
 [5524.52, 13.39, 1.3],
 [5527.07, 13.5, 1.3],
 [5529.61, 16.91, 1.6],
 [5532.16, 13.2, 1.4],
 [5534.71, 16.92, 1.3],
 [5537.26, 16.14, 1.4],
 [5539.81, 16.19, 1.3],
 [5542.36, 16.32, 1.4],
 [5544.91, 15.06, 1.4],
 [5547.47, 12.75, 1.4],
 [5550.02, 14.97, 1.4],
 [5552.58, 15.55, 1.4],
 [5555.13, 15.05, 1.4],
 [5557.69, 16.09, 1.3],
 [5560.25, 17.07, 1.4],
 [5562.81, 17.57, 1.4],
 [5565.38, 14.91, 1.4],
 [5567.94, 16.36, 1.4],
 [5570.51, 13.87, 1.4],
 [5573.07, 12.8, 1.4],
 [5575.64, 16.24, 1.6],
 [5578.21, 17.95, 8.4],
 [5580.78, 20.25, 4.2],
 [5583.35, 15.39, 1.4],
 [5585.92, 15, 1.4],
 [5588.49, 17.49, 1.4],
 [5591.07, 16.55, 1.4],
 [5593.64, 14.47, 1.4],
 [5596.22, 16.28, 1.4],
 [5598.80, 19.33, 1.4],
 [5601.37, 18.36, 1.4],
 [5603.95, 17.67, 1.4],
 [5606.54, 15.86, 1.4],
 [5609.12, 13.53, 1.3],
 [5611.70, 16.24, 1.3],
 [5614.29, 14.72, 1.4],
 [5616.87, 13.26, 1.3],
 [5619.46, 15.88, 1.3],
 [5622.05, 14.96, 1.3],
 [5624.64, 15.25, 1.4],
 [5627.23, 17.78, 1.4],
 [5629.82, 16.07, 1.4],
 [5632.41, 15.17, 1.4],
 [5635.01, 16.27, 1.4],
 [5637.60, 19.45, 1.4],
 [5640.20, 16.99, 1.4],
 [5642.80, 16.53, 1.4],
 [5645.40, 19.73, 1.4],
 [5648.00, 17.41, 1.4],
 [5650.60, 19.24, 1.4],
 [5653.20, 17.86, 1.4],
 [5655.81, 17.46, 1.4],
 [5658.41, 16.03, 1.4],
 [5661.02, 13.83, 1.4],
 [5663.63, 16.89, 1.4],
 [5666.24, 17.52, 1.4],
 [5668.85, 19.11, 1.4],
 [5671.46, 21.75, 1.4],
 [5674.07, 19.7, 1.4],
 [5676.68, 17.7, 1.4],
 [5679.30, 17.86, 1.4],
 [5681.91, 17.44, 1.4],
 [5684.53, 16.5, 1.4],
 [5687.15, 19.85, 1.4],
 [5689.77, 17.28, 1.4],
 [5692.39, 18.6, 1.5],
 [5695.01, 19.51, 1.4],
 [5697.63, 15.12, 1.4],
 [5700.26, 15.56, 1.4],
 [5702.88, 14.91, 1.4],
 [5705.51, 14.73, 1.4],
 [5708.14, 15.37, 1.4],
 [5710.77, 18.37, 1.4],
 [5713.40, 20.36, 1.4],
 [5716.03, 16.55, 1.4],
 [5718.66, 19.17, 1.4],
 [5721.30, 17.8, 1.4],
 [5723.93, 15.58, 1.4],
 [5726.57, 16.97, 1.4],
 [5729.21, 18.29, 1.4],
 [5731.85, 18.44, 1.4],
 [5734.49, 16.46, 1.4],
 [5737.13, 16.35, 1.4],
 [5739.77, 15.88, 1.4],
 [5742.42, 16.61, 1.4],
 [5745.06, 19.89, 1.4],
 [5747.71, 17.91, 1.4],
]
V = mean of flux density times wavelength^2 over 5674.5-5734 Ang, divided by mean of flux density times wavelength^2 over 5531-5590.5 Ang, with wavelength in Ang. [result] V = 1.16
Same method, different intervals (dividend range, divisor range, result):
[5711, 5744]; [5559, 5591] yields 1.13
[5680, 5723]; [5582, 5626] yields 1.13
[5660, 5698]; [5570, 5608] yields 1.12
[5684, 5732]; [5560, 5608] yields 1.10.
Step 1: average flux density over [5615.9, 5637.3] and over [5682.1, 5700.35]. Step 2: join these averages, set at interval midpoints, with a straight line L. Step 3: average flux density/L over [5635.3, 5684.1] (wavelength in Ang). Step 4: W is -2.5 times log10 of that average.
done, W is -0.07 mag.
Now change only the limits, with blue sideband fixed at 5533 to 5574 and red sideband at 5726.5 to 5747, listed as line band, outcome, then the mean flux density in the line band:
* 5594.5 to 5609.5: -0.065 mag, 17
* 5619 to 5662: -0.031 mag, 16.9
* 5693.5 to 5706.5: 0.064 mag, 16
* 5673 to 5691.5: -0.076 mag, 18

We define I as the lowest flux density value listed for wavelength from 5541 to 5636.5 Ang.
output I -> 12.75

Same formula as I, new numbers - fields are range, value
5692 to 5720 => 14.73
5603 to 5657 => 13.26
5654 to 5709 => 13.83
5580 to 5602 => 14.47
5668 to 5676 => 19.11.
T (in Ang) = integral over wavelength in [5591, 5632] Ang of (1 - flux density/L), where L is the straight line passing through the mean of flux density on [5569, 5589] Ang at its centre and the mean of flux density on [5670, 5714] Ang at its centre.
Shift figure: 1.3 Ang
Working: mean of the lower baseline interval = 16.1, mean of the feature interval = 16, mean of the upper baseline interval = 17.6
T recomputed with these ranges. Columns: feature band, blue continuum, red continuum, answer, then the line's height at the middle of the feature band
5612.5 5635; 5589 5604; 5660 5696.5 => 2.6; 17.4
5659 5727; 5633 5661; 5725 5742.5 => -1.0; 17.2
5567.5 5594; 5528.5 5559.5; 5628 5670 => 0.0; 16.1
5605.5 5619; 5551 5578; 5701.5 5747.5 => 1.1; 16.1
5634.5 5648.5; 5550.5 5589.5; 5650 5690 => -0.4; 17.4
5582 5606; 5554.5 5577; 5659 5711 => -1.1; 16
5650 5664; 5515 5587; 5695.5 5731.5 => -0.3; 16.4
